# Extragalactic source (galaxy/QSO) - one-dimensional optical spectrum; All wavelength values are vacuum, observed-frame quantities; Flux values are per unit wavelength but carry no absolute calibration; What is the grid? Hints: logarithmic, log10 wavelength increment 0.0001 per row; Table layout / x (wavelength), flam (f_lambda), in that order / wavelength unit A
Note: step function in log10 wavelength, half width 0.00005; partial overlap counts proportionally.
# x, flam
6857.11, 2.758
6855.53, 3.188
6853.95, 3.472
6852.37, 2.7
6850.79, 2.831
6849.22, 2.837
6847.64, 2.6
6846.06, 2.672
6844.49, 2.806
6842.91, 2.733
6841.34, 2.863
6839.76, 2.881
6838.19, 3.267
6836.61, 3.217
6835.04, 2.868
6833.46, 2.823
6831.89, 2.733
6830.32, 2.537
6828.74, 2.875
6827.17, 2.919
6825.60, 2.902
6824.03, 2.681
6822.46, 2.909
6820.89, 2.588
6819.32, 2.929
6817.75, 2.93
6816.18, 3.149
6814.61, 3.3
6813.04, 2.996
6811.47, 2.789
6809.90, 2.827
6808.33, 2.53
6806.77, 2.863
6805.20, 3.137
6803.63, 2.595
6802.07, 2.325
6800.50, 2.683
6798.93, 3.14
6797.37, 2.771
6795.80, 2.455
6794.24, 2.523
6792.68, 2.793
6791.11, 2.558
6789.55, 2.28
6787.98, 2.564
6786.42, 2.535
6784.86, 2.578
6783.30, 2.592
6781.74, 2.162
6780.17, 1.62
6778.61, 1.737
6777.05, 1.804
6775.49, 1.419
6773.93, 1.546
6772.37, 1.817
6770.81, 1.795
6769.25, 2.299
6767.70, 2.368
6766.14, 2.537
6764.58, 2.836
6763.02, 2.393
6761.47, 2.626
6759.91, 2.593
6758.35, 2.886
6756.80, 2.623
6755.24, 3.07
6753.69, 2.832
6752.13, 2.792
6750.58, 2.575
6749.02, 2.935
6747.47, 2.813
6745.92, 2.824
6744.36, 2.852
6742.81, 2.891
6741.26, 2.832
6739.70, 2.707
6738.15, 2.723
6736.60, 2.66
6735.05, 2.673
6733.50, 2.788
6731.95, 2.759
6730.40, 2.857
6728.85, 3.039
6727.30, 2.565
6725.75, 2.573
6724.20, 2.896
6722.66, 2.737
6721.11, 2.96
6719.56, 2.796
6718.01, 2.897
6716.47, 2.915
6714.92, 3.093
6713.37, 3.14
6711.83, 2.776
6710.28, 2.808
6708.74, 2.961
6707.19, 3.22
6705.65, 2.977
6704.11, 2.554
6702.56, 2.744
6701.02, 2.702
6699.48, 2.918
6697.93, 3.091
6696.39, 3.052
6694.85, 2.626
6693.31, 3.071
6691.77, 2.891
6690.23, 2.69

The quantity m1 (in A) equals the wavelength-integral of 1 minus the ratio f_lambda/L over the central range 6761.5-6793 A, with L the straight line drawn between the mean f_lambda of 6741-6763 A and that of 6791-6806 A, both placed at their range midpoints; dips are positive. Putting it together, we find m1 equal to 6.0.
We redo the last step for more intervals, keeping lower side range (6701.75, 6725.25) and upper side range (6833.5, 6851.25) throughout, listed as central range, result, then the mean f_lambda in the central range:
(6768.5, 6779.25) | 4.14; 1.77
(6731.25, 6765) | 1.52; 2.76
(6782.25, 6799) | 1.70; 2.59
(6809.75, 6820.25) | -0.43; 2.99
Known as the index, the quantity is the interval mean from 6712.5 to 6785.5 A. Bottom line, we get 2.58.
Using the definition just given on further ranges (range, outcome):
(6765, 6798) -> 2.23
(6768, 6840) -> 2.59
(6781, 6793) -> 2.5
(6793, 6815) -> 2.77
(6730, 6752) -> 2.78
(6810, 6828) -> 2.91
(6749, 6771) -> 2.62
